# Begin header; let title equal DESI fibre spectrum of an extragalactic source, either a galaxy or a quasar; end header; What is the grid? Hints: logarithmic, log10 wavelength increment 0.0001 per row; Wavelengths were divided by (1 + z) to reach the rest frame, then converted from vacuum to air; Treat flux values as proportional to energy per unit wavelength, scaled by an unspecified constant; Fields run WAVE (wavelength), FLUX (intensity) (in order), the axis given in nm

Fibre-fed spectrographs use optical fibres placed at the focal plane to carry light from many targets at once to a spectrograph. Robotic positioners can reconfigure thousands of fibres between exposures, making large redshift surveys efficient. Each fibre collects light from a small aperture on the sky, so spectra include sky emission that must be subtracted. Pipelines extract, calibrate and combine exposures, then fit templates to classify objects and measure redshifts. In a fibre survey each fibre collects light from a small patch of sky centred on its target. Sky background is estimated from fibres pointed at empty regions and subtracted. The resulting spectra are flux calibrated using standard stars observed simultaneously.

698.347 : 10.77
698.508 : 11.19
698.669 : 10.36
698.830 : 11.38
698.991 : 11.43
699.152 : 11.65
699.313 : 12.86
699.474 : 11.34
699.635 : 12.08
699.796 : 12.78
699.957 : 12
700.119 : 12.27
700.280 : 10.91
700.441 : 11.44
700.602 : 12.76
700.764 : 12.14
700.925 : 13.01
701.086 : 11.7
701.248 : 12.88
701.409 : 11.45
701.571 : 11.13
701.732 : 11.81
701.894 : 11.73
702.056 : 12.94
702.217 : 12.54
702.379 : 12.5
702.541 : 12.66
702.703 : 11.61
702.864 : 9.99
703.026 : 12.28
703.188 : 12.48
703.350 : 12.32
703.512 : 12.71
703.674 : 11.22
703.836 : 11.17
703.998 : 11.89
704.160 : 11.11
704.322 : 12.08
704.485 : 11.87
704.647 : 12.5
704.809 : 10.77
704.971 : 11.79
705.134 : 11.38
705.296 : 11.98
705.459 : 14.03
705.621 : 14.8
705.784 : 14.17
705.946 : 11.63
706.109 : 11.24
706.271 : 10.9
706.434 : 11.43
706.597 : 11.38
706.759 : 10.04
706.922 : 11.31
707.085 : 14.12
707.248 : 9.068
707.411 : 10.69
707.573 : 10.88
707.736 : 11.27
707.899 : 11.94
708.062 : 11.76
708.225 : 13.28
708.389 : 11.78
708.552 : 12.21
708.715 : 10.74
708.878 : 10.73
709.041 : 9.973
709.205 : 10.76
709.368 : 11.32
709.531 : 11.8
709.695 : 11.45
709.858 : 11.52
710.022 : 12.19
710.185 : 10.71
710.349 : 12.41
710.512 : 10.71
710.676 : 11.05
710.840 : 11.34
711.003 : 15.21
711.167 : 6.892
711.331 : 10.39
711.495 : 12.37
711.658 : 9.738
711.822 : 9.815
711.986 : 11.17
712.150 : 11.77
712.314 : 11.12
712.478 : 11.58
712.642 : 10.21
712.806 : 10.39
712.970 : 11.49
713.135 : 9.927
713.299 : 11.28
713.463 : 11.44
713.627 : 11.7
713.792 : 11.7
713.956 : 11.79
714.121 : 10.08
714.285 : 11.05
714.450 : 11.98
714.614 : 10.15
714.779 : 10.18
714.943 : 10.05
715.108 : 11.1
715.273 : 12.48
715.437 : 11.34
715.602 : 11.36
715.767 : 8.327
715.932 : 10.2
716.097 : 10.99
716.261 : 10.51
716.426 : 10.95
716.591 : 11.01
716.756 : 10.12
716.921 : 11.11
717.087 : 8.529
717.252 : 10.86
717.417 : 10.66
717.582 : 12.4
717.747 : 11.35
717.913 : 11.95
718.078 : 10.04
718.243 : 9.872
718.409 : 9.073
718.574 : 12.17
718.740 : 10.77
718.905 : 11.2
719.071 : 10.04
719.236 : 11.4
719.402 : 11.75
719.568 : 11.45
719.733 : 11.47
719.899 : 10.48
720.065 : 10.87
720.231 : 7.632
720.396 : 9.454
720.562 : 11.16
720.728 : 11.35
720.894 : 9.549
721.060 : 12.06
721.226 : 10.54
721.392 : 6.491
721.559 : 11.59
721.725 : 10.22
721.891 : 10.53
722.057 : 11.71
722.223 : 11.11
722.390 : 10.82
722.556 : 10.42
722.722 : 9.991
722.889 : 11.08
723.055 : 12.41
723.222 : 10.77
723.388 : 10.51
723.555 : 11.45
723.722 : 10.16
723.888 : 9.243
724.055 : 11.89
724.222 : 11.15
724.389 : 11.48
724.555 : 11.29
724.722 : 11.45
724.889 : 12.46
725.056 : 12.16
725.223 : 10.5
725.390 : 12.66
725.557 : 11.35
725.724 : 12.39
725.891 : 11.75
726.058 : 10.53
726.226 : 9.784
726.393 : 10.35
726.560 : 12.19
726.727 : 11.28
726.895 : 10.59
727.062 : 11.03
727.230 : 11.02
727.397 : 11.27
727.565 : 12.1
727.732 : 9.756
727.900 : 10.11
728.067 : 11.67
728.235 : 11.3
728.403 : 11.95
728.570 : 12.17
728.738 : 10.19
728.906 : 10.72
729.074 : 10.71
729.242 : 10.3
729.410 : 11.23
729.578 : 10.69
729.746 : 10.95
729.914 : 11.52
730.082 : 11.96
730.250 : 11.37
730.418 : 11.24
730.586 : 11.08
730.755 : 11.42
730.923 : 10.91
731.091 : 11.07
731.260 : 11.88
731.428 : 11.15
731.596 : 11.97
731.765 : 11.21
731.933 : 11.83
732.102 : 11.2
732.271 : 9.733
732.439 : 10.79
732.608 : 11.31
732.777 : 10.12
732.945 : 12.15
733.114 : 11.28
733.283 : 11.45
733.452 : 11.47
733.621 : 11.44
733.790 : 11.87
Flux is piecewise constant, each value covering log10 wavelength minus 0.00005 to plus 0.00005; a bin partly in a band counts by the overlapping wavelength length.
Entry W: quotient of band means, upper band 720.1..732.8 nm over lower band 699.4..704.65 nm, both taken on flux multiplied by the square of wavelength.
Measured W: 1.0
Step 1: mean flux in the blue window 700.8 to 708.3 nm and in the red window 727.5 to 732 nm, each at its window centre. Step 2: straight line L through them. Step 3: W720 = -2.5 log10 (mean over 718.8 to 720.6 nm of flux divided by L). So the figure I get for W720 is 0.08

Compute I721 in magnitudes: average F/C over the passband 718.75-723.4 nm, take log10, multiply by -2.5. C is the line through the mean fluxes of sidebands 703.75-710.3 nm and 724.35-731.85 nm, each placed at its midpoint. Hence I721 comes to 0.07 mag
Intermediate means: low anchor 11.6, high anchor 11.2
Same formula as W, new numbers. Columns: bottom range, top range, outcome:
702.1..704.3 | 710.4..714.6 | 0.95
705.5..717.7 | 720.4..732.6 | 1.03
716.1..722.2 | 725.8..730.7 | 1.07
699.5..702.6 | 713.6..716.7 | 0.93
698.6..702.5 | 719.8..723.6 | 0.93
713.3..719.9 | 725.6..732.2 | 1.06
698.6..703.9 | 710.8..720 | 0.95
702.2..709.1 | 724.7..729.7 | 1.01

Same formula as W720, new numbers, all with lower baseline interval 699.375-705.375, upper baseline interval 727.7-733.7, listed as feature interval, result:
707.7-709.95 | 0.03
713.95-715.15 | 0.09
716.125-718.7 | 0.08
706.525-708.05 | 0.05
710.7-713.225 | 0.07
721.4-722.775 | 0.08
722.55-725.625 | 0.01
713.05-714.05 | 0.03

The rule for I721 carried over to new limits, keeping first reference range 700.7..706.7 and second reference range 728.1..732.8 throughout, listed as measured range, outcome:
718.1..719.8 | 0.063 mag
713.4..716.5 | 0.072 mag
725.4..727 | 0.009 mag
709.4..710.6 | 0.027 mag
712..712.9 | 0.067 mag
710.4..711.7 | 0.071 mag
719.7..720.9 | 0.125 mag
